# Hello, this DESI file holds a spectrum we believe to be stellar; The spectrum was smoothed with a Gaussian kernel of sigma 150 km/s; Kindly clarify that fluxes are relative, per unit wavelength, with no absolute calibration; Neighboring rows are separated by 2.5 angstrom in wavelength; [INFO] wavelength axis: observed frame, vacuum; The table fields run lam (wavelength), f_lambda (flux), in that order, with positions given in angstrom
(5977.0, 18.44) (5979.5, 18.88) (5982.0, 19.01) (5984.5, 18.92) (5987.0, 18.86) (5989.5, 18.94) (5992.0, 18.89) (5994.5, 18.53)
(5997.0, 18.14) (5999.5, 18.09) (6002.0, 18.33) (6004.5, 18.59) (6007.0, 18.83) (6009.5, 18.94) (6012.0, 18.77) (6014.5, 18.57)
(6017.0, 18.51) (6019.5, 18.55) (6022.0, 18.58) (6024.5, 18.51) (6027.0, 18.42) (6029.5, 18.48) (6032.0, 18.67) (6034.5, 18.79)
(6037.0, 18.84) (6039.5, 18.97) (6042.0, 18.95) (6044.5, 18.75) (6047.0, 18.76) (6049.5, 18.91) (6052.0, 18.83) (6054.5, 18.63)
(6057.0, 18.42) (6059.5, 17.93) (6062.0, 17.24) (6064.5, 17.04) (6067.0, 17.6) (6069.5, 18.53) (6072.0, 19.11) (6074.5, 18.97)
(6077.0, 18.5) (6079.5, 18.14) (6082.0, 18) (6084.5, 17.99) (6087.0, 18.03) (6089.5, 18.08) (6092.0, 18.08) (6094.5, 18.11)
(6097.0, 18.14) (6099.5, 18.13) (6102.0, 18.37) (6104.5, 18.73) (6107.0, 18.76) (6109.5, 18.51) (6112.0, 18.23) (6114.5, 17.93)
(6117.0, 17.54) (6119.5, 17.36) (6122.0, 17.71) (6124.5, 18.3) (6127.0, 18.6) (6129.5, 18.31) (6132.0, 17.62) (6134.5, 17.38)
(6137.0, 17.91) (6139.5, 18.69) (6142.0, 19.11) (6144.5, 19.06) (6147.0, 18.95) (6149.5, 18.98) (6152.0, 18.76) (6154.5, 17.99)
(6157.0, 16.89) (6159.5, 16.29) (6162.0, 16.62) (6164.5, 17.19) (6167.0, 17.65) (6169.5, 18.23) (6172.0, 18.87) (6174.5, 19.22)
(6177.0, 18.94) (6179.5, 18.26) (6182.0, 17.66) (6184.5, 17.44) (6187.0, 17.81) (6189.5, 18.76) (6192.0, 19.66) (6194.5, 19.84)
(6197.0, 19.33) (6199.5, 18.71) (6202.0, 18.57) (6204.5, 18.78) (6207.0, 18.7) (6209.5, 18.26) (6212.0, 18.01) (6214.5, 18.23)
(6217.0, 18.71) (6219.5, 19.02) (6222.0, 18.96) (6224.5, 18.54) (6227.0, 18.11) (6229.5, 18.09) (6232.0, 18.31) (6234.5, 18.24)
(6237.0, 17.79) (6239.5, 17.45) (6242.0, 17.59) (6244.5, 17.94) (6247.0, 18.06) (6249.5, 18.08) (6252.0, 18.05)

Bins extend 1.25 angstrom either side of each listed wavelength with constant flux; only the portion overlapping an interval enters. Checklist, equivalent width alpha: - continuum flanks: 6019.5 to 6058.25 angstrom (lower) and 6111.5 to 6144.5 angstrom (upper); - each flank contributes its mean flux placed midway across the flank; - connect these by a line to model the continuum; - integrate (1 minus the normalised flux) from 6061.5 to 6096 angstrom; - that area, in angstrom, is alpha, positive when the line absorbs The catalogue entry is 0.57 angstrom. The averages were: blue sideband 18.7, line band 18.1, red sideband 18.1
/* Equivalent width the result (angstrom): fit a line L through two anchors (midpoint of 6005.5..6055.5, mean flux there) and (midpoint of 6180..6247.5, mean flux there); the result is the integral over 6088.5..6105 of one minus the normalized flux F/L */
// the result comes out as 0.3 angstrom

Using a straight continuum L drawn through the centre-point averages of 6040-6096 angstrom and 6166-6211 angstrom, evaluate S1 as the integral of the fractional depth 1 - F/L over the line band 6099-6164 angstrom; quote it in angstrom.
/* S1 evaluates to 1.3 angstrom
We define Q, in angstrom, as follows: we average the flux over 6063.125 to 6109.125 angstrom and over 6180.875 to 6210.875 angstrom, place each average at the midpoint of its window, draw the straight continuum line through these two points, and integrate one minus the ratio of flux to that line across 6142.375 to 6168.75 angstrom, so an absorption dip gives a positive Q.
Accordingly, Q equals 0.9 angstrom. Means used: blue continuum 18.2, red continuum 18.6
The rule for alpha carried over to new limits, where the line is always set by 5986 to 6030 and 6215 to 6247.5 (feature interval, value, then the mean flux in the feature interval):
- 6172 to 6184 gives -0.1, 18.5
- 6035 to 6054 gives -0.3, 18.8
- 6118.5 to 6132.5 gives 0.3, 18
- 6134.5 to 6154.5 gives -0.3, 18.6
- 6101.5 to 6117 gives 0.1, 18.4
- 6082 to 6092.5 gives 0.2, 18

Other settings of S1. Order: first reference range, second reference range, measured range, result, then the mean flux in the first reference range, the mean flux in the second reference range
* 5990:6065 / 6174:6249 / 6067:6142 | 1.1 angstrom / 18.5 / 18.4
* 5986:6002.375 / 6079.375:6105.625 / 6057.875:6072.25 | 0.3 angstrom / 18.5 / 18.2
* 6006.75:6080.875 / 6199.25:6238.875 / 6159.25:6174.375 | 0.6 angstrom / 18.5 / 18.4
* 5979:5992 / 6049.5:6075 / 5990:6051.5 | -0.1 angstrom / 18.9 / 18.2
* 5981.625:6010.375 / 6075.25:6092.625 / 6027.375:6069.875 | -0.2 angstrom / 18.7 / 18.1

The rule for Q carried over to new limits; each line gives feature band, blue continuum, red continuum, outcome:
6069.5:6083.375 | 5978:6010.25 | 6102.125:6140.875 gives -0.2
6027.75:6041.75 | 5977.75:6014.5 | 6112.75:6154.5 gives -0.1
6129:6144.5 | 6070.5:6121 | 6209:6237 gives 0.0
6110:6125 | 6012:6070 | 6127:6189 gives 0.3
